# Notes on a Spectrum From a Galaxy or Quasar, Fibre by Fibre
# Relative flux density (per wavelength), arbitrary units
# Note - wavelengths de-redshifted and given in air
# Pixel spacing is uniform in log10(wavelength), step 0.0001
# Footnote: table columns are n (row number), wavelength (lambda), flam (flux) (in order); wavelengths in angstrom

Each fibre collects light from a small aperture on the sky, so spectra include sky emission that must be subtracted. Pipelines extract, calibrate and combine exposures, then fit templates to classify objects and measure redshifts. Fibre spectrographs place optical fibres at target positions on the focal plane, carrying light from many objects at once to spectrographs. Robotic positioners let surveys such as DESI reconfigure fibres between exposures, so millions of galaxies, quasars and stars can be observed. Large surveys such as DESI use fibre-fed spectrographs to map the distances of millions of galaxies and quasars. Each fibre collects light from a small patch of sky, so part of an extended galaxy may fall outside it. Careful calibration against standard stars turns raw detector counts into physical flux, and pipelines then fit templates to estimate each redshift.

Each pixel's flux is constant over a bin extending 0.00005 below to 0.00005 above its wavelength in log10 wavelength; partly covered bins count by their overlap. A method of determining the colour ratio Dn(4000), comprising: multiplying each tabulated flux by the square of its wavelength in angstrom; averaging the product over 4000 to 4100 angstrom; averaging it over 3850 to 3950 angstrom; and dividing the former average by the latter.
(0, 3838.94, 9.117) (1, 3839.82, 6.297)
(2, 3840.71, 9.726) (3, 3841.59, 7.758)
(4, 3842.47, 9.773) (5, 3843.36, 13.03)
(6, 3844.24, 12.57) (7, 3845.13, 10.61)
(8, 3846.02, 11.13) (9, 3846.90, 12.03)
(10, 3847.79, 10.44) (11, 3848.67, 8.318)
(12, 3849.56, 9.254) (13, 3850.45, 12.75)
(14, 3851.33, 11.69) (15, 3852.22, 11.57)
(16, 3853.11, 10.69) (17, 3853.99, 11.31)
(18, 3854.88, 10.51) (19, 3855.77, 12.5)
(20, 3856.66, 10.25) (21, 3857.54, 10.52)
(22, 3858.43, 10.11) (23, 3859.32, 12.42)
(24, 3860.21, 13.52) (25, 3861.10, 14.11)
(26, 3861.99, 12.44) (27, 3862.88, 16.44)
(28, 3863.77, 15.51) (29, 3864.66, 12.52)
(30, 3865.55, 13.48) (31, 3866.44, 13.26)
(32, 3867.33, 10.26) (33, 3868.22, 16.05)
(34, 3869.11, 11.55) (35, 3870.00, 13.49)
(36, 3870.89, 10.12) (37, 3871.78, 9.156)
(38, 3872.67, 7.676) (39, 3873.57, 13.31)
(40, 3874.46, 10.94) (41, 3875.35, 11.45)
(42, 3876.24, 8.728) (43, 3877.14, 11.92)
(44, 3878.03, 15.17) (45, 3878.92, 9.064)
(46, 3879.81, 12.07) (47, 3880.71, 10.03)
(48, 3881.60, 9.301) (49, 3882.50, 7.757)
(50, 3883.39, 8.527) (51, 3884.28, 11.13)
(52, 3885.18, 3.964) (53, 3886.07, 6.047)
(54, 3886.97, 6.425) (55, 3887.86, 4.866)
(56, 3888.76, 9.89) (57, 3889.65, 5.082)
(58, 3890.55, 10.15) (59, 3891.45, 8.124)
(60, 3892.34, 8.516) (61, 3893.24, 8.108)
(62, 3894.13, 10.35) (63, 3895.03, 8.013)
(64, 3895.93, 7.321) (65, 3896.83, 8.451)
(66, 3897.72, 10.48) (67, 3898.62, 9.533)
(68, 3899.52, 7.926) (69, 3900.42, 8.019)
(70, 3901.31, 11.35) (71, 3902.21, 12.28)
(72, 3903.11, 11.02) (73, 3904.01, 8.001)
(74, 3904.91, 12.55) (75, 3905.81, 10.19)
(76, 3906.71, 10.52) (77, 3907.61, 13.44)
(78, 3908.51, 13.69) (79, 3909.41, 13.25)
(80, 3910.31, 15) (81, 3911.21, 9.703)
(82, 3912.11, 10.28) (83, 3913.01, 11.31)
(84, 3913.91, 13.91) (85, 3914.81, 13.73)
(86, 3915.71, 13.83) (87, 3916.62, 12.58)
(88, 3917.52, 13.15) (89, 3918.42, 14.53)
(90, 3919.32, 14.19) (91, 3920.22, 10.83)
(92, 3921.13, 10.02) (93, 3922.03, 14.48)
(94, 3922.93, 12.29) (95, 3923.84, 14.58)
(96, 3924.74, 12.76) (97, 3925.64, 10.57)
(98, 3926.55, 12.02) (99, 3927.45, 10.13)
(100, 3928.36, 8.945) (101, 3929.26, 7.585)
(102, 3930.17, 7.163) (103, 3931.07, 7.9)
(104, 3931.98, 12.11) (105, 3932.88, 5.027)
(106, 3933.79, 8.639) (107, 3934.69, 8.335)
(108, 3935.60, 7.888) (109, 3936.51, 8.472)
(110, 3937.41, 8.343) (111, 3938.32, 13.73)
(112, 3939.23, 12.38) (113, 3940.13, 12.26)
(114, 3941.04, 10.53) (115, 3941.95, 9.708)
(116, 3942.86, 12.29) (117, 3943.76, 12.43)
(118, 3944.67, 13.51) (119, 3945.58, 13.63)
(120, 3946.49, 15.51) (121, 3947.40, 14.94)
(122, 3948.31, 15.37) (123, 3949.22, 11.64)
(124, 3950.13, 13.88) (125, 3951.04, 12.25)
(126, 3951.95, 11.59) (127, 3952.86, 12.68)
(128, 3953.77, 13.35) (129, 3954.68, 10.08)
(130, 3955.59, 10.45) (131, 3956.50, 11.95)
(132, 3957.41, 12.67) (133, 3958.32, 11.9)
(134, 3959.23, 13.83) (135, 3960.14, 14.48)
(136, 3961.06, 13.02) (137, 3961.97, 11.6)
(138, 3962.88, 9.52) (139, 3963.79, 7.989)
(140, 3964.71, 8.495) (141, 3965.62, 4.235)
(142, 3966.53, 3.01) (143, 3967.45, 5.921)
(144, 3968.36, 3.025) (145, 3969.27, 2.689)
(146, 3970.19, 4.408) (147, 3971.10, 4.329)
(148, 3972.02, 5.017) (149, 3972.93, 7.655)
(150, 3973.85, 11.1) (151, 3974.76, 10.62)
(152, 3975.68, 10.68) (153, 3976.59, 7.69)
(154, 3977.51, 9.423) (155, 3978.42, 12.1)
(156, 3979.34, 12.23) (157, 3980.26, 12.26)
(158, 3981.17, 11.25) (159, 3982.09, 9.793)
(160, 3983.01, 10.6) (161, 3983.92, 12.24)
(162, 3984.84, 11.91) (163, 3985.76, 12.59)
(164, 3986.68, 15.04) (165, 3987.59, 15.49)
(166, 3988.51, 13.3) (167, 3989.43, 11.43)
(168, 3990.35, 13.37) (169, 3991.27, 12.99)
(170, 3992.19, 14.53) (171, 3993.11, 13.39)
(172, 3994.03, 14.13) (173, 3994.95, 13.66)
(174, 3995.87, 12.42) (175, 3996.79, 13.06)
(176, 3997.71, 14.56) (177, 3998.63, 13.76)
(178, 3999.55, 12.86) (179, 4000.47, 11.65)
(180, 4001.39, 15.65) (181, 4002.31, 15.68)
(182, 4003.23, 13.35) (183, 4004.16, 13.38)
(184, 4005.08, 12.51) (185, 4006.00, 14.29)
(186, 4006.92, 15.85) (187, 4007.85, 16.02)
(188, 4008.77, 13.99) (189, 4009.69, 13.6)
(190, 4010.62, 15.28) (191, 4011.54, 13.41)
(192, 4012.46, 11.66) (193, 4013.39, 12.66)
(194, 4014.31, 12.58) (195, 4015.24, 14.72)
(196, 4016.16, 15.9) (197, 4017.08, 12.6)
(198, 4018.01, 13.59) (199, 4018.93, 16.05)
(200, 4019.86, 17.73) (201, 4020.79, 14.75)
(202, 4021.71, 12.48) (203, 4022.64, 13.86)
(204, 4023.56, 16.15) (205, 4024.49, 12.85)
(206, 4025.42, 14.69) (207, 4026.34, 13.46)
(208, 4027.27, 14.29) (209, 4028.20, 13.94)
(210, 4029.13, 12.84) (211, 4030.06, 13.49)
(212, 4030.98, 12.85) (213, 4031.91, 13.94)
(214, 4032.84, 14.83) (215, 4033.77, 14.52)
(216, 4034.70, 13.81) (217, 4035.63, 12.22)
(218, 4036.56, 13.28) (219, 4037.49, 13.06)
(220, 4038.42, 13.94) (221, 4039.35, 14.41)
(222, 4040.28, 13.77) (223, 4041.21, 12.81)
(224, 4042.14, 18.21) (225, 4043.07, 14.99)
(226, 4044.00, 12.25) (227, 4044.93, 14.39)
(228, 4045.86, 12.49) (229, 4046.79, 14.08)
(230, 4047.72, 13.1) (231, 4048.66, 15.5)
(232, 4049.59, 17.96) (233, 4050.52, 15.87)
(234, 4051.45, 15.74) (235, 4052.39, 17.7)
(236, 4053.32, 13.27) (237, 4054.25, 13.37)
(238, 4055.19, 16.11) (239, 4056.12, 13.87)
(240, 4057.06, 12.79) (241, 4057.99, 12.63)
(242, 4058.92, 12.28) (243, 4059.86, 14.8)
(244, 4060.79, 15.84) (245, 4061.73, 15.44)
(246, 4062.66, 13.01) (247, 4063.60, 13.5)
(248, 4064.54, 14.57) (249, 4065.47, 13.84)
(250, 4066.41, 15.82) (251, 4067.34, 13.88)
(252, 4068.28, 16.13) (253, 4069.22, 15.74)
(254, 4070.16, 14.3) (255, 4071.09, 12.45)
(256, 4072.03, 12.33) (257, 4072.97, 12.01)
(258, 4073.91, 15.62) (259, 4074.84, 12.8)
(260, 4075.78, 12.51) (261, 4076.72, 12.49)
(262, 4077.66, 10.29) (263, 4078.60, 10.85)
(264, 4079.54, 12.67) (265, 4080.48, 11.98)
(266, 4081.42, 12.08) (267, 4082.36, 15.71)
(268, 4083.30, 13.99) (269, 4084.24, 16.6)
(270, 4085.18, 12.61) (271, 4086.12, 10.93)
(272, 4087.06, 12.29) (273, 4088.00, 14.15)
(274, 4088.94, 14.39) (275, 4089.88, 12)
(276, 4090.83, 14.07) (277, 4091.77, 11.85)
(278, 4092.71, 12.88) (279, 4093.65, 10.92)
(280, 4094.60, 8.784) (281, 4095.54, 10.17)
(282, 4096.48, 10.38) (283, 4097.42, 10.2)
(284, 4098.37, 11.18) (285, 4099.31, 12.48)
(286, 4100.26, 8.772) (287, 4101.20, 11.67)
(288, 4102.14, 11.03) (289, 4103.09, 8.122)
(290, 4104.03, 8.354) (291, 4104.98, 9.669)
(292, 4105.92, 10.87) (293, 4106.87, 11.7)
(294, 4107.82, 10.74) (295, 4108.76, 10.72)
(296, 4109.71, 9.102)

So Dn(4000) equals 1.34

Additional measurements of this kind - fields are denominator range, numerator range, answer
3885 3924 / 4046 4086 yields 1.44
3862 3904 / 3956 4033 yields 1.28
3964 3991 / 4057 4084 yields 1.51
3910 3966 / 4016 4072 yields 1.31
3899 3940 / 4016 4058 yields 1.37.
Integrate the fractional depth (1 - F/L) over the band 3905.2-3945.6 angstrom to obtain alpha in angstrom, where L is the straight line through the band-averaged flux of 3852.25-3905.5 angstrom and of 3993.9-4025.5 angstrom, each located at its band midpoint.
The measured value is 1.1 angstrom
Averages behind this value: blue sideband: 10.4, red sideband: 14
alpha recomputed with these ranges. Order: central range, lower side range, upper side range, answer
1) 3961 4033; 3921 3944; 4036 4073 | 2.7 angstrom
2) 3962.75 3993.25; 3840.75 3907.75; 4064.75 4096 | 5.5 angstrom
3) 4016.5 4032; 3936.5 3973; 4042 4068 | -1.0 angstrom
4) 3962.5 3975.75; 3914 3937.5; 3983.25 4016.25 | 6.4 angstrom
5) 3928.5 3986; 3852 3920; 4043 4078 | 9.4 angstrom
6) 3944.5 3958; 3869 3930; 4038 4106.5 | -1.9 angstrom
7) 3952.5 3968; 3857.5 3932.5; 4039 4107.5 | 1.9 angstrom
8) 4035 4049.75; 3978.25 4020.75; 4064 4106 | -1.3 angstrom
